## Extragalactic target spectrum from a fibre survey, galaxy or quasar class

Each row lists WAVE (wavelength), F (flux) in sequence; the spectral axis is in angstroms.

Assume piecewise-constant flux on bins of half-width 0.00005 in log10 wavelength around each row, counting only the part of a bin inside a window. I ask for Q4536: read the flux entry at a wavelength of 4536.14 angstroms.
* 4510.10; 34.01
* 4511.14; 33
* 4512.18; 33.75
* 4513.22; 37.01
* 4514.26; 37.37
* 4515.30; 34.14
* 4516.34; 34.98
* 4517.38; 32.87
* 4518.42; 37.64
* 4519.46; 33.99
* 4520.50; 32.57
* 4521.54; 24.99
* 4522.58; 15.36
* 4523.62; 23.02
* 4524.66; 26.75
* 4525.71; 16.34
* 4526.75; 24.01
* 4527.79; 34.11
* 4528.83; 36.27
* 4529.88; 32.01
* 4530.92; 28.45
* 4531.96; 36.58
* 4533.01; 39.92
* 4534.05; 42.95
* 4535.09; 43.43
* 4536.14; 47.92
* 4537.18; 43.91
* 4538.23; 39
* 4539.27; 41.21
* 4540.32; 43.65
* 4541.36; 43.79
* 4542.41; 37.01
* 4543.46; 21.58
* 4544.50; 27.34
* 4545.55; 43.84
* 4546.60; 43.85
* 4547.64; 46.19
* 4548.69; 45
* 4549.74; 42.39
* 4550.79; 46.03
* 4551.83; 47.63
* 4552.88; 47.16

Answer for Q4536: 47.92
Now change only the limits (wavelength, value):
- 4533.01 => 39.92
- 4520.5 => 32.57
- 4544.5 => 27.34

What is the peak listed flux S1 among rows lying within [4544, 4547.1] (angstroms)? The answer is 43.85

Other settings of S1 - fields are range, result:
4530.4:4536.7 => 47.92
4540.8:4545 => 43.79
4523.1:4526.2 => 26.75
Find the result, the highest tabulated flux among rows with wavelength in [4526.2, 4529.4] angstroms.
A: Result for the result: 36.27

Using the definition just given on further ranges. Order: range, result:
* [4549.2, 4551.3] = 46.03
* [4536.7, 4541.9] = 43.91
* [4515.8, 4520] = 37.64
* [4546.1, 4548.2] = 46.19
